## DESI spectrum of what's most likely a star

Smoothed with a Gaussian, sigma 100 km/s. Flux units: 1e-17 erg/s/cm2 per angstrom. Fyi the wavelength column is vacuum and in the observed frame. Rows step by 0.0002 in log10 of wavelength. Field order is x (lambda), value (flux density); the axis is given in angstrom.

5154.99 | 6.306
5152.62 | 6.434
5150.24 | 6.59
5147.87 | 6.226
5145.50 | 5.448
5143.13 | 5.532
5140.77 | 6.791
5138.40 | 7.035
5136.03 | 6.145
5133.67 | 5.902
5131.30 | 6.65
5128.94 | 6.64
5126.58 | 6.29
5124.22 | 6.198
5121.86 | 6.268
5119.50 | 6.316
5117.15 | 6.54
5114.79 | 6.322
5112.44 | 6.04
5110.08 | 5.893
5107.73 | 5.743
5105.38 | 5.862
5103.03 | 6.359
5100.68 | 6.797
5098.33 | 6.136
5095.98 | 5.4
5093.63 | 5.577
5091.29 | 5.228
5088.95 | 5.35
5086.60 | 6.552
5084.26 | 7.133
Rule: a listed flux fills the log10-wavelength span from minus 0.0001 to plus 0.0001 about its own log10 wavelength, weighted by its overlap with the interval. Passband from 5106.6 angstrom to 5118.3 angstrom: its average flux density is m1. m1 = 6.11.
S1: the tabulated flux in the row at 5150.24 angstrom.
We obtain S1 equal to 6.59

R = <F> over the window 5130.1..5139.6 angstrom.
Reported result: 6.43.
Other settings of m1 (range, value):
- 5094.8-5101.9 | 6.11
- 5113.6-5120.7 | 6.4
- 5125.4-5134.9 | 6.37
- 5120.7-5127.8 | 6.26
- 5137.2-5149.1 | 6.21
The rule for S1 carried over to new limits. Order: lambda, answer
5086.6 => 6.552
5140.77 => 6.791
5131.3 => 6.65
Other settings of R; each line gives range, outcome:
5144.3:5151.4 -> 6.09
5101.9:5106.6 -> 6.11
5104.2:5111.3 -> 5.83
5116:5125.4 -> 6.33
